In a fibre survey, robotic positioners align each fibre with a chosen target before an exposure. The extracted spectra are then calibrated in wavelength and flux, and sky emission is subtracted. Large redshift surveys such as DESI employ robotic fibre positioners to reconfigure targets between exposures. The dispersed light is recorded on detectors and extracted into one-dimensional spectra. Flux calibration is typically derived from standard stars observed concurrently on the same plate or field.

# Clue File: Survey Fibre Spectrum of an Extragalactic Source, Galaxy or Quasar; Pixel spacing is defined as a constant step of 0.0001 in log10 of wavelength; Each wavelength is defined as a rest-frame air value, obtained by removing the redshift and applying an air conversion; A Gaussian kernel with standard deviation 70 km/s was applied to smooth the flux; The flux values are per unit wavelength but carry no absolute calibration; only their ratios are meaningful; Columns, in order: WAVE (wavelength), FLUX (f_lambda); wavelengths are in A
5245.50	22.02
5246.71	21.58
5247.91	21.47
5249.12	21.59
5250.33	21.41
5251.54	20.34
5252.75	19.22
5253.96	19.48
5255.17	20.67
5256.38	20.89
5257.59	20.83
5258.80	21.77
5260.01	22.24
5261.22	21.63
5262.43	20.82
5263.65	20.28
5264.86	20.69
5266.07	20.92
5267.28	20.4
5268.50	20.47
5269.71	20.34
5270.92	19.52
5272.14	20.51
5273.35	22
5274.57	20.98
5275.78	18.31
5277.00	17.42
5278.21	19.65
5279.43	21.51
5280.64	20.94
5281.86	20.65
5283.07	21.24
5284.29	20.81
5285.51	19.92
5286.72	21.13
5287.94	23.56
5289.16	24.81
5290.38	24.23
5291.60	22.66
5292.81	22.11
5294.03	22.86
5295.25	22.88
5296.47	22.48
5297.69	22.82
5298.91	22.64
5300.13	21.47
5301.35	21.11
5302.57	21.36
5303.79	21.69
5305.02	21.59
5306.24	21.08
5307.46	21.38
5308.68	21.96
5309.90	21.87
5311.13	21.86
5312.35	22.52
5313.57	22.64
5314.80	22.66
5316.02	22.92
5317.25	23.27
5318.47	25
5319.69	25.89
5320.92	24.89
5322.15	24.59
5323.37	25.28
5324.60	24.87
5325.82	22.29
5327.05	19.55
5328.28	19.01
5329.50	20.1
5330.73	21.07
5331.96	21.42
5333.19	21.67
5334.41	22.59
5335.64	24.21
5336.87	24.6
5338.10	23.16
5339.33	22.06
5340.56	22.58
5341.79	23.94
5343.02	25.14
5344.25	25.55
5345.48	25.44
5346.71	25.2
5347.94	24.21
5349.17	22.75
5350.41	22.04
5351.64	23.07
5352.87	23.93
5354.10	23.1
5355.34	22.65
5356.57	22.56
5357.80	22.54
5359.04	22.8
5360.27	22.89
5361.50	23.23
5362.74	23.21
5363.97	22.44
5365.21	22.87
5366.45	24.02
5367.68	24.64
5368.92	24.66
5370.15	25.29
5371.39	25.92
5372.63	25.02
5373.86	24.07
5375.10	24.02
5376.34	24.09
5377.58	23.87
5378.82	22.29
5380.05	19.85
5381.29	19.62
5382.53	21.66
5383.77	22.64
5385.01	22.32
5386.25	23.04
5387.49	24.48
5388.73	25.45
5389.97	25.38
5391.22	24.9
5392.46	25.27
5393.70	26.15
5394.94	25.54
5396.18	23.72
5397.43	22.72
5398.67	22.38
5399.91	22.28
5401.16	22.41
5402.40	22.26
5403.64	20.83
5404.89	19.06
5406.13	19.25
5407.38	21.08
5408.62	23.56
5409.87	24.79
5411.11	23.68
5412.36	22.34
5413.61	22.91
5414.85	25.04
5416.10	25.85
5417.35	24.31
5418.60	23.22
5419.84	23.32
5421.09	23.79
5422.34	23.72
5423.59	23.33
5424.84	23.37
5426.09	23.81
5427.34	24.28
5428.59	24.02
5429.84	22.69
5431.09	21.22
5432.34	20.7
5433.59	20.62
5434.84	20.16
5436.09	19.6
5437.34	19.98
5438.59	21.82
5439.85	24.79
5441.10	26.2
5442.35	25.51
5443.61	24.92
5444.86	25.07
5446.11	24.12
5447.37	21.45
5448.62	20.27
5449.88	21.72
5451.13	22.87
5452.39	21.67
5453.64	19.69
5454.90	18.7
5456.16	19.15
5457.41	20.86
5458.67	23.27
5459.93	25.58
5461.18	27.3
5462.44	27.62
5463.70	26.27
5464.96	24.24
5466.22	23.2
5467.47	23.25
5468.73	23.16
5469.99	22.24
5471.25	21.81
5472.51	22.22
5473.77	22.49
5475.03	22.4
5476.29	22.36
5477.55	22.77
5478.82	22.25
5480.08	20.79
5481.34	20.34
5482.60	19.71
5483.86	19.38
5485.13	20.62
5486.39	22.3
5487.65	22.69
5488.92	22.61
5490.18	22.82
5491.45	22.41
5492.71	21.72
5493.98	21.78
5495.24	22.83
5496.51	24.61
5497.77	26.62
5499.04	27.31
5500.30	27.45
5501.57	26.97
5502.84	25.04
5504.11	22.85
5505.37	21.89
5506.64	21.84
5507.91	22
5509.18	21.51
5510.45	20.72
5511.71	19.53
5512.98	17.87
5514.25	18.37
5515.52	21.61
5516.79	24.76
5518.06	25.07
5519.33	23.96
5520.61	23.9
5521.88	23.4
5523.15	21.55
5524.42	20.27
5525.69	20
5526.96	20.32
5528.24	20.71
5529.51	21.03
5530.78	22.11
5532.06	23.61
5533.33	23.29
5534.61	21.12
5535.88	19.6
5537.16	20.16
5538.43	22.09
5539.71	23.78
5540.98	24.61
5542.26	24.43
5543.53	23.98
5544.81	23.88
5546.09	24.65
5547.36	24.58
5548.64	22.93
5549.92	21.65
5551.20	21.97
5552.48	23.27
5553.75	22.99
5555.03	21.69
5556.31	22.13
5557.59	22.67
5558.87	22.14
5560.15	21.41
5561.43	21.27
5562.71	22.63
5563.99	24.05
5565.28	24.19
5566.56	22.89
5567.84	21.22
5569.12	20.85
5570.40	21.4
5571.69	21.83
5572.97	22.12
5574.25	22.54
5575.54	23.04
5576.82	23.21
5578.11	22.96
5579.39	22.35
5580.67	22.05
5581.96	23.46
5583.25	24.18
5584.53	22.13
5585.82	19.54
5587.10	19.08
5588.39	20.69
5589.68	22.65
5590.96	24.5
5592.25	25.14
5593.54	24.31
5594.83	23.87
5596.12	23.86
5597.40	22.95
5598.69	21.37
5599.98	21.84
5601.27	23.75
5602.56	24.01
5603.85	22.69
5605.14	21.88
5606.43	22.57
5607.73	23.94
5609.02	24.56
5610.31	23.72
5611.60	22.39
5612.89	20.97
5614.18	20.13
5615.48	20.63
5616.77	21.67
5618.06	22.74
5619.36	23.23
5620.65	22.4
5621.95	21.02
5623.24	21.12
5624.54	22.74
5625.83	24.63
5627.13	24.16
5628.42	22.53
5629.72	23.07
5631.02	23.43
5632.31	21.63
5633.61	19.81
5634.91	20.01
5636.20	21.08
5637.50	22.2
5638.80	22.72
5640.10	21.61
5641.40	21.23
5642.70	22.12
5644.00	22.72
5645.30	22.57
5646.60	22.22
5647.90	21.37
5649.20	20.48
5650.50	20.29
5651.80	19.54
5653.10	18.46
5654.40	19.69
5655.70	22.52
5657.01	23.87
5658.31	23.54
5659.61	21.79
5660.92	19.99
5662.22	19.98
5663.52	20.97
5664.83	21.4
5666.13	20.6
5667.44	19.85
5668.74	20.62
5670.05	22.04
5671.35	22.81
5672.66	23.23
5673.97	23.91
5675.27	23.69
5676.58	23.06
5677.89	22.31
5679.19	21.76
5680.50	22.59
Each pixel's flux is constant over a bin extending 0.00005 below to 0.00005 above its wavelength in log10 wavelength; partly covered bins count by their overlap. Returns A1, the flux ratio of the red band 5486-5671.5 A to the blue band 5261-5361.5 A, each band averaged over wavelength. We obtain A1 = 1.0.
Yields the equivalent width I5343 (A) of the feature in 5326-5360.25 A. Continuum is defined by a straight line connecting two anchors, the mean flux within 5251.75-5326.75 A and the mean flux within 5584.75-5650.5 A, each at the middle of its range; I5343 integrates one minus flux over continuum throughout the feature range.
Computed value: -1.56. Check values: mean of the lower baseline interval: 21.8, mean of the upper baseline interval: 22.3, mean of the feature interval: 22.8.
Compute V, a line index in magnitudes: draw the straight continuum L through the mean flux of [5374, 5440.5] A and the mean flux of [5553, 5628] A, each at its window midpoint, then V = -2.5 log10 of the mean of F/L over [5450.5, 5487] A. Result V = 0.02 mag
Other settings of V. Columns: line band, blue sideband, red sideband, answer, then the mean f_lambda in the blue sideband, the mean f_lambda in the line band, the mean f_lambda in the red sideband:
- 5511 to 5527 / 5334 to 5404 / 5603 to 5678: 0.05 mag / 23.5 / 21.6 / 21.9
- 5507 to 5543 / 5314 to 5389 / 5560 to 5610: 0.05 mag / 23.3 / 21.8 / 22.7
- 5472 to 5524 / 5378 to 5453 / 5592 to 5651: 0.01 mag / 22.9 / 22.5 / 22.4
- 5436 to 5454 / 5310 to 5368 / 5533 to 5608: 0.01 mag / 23.1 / 22.8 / 22.6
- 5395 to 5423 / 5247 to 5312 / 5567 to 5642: -0.06 mag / 21.3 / 22.9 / 22.4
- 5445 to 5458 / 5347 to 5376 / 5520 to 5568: 0.09 mag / 23.6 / 21.2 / 22.4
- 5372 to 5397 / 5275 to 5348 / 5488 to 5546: -0.05 mag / 22.4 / 23.7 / 22.6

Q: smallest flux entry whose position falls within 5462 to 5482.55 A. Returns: 20.34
